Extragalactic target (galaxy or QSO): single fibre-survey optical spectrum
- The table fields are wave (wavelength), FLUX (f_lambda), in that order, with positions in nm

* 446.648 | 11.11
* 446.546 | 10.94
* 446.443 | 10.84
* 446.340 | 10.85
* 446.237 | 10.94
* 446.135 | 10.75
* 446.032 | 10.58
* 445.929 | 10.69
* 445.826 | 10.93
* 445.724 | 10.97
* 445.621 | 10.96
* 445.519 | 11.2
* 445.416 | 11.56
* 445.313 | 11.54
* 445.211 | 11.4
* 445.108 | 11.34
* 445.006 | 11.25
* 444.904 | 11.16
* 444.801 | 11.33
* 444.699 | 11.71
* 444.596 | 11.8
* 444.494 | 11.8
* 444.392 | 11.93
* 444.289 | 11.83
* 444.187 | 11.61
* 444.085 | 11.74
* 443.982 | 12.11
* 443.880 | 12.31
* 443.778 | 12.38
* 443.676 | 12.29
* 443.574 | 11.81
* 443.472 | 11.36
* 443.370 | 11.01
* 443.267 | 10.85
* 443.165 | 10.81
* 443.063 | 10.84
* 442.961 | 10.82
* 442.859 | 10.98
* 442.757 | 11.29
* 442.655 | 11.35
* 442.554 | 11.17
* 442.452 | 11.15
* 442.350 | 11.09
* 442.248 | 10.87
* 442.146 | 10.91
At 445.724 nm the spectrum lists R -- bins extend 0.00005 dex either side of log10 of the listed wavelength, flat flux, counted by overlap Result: 10.97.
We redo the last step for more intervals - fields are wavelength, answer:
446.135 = 10.75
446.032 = 10.58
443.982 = 12.11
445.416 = 11.56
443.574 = 11.81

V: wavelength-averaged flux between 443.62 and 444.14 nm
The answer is 12.2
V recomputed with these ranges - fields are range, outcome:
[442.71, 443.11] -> 11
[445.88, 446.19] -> 10.7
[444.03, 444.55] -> 11.8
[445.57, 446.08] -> 10.8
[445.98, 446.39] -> 10.8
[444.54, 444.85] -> 11.6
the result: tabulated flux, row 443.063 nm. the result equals 10.84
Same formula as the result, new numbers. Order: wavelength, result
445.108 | 11.34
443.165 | 10.81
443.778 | 12.38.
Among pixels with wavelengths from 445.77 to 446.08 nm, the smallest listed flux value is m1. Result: 10.58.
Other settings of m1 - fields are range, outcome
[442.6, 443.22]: 10.81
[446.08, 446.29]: 10.75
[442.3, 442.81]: 11.09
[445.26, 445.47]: 11.54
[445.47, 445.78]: 10.96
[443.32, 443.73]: 11.01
